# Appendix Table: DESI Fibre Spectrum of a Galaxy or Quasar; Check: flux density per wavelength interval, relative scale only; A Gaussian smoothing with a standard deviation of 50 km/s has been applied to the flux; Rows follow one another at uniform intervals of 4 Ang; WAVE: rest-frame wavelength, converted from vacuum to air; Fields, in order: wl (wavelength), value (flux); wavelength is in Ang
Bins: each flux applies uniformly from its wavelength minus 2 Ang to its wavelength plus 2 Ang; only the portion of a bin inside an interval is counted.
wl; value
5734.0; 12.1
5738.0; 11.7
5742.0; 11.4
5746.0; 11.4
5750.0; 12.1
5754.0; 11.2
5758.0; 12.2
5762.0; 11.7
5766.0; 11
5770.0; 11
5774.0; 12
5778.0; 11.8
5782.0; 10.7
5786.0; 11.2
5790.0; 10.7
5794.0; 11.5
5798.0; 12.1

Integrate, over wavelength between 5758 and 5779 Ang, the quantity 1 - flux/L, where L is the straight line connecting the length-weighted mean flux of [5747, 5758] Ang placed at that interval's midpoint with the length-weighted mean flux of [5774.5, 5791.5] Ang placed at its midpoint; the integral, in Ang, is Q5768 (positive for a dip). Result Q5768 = -0.20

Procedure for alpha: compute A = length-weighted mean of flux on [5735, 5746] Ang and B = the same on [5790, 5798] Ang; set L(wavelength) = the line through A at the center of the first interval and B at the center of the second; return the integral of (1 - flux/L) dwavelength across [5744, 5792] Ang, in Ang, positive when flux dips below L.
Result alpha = 0.4 Ang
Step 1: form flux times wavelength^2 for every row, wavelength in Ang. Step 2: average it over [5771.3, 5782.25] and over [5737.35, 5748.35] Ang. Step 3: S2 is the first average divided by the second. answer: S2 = 1.02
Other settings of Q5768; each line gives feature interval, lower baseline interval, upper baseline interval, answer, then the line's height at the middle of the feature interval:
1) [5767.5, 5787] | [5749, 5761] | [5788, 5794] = -0.1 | 11.3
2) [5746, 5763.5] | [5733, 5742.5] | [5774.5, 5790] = -0.3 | 11.6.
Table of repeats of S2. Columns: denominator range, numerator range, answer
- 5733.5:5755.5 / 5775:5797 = 0.98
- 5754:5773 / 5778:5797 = 0.98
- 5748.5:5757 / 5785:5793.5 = 0.95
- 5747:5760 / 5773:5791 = 0.96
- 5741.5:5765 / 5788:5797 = 0.98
